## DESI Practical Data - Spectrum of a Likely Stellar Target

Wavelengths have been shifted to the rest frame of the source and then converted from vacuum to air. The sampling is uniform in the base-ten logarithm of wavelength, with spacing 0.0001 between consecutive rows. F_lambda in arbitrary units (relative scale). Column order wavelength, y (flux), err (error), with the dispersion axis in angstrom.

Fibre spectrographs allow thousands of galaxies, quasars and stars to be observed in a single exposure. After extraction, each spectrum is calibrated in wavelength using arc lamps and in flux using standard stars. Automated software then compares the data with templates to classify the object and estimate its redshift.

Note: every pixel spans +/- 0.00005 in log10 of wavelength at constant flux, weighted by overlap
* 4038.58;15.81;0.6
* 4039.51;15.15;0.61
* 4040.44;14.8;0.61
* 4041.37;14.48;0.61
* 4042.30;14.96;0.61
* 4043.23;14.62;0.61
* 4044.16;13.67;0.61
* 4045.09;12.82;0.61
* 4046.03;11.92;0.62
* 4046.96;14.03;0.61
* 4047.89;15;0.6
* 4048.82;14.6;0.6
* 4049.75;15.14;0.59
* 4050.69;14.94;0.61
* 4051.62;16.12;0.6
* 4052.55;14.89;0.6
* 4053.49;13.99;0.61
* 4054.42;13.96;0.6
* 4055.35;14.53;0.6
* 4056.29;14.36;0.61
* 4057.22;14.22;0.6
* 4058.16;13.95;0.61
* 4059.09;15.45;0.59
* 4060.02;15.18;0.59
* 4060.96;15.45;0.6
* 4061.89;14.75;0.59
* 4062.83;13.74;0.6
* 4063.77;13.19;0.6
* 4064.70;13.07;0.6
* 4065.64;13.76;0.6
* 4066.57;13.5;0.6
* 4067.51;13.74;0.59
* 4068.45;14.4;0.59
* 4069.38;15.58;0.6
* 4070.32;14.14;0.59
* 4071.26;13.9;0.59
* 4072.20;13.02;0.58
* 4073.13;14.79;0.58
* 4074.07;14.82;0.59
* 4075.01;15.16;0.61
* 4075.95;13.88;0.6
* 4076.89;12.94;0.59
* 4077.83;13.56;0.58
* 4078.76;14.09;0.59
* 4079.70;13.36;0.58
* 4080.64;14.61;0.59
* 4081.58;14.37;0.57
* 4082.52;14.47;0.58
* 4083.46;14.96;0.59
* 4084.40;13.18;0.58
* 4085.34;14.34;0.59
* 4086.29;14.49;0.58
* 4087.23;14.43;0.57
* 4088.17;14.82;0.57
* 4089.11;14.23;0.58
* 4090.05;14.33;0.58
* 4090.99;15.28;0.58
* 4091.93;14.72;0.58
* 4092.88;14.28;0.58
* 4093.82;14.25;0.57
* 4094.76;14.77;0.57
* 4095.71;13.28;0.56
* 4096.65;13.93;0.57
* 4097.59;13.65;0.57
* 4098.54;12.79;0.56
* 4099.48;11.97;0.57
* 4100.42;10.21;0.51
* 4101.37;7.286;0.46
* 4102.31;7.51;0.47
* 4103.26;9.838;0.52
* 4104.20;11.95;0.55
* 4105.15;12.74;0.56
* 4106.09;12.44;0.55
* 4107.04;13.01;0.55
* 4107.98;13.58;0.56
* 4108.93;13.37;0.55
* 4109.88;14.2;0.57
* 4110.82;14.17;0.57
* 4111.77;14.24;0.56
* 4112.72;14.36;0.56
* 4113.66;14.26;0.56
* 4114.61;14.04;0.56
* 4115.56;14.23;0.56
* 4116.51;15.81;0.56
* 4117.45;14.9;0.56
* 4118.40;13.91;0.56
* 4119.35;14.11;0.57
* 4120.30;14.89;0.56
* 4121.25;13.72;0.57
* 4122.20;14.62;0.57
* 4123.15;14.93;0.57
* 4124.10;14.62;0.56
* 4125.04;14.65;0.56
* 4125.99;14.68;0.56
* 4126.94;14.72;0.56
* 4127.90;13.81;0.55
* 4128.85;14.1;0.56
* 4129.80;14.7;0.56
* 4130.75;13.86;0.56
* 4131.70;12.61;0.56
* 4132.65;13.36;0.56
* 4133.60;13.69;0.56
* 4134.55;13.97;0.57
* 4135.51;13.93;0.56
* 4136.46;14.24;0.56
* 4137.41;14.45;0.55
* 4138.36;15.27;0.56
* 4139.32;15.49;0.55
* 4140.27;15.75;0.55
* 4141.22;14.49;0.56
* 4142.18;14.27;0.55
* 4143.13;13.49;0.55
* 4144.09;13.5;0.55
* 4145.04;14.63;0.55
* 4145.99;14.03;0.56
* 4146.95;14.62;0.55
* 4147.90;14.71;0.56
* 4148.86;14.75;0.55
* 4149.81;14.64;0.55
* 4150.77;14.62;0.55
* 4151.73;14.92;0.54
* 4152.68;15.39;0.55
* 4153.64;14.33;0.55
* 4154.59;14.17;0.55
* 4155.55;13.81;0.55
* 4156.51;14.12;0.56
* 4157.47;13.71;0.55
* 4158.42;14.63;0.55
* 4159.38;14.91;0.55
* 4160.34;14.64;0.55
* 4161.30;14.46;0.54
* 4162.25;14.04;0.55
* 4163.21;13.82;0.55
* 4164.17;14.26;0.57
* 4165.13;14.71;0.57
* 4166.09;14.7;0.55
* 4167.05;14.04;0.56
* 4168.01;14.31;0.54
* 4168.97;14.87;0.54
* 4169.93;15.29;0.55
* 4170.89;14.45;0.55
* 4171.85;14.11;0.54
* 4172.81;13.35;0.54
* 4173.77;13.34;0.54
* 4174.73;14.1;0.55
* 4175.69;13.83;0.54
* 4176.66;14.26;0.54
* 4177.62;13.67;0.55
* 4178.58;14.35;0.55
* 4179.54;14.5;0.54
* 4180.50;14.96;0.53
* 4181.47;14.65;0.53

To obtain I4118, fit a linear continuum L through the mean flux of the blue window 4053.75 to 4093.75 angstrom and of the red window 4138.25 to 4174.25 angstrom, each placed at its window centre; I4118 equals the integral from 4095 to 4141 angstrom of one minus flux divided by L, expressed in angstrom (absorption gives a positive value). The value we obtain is 2.4 angstrom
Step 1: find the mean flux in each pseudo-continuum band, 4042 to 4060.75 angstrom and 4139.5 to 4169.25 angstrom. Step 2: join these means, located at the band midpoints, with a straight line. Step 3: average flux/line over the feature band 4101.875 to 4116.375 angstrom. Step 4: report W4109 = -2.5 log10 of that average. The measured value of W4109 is 0.11 mag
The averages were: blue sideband 14.4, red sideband 14.4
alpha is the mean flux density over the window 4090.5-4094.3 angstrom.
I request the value 14.6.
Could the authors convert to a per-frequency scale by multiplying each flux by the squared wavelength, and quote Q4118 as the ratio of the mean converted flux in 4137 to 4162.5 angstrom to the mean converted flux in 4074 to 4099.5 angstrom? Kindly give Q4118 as 1.1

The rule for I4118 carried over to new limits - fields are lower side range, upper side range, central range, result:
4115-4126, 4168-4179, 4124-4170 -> 0.0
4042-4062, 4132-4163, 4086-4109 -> 2.4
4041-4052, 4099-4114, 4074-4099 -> -2.5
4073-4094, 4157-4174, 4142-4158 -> 0.0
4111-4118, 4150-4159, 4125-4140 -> 0.3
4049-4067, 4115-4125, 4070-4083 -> 0.4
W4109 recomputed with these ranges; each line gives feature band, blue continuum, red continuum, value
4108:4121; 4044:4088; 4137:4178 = 0.00 mag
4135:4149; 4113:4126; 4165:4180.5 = -0.01 mag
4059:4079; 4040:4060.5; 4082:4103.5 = -0.02 mag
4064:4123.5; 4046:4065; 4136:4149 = 0.06 mag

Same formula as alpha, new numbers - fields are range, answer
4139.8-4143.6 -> 14.5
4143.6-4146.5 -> 14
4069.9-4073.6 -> 14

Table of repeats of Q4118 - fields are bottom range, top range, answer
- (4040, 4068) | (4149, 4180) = 1.06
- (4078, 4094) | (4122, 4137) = 1.01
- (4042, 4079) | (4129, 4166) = 1.05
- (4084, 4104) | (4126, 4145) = 1.12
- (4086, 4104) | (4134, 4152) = 1.15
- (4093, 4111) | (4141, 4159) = 1.19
